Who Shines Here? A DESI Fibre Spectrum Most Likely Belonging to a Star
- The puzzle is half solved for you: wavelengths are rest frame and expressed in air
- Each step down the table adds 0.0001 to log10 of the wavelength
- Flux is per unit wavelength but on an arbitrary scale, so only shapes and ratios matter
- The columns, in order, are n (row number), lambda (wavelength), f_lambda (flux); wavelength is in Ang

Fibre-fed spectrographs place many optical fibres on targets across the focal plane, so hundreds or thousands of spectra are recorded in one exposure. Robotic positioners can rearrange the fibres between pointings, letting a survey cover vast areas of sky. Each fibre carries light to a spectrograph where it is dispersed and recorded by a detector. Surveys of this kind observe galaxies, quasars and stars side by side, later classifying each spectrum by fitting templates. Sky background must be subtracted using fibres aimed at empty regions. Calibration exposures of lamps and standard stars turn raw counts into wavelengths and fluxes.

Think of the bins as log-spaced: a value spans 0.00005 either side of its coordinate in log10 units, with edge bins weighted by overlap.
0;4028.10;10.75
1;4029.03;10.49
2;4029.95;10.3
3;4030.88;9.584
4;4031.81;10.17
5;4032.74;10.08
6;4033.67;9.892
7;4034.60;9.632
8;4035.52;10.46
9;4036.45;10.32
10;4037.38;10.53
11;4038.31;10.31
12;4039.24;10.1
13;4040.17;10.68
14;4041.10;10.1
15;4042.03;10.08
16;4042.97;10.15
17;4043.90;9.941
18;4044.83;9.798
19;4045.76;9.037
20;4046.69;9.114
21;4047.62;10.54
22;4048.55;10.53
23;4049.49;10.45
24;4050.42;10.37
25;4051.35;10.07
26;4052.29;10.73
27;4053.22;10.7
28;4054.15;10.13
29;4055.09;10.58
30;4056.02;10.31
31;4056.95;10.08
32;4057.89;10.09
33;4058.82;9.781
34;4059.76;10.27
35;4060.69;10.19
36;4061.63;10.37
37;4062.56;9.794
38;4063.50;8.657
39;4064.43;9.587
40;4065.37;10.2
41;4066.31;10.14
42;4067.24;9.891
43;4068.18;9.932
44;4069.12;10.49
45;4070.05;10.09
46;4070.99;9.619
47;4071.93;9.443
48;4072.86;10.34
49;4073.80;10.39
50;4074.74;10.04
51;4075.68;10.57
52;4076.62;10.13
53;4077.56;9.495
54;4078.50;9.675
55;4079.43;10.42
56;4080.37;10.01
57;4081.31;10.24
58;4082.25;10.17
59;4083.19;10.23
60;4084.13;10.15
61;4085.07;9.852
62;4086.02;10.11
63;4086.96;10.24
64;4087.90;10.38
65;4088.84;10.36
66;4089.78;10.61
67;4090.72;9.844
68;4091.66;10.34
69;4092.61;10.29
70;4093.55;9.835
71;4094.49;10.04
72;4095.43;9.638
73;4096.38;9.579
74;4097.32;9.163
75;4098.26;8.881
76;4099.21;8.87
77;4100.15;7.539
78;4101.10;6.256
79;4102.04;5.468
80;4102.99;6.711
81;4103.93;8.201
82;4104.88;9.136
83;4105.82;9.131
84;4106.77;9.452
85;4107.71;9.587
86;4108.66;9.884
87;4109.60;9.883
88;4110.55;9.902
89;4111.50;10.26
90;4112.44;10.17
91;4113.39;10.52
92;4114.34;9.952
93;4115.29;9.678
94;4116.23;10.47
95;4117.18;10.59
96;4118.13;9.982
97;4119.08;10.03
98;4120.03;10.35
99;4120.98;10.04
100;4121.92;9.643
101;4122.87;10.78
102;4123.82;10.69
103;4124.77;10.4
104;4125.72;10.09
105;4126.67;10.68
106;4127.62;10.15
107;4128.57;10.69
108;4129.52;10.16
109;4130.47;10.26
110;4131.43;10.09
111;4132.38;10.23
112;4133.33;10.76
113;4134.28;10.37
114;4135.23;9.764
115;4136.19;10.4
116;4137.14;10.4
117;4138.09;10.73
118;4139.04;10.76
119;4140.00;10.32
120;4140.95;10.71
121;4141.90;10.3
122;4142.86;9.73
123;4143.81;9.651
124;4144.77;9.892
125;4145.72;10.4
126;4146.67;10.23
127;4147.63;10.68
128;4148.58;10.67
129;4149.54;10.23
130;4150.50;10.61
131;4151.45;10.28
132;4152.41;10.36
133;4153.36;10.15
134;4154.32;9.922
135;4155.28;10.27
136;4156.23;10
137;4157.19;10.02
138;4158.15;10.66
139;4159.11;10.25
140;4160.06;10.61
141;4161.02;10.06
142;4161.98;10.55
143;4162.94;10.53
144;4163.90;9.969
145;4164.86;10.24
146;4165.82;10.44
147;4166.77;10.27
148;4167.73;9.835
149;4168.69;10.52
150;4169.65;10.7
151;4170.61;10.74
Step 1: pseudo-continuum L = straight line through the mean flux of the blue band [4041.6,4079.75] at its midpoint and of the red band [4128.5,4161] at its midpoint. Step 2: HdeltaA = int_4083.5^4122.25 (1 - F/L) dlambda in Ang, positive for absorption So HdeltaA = 2.4 Ang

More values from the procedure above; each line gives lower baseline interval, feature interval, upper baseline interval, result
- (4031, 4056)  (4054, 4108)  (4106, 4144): 2.74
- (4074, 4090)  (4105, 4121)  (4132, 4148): 0.42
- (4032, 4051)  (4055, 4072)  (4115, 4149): 0.31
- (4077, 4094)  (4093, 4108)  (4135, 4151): 2.34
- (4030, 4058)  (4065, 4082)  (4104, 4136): 0.11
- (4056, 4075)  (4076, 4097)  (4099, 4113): -1.70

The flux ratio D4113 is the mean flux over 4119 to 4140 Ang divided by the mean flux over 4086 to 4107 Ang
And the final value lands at 1.14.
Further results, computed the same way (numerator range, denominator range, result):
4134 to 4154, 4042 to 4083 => 1.02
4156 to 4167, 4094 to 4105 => 1.25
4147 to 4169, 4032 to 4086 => 1.02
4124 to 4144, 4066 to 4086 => 1.03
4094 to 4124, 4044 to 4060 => 0.92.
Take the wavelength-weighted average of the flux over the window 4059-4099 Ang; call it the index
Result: 9.98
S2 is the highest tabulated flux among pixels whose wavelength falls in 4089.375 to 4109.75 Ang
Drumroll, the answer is 10.61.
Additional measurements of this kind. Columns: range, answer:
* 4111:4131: 10.78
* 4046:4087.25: 10.73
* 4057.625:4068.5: 10.37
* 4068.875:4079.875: 10.57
